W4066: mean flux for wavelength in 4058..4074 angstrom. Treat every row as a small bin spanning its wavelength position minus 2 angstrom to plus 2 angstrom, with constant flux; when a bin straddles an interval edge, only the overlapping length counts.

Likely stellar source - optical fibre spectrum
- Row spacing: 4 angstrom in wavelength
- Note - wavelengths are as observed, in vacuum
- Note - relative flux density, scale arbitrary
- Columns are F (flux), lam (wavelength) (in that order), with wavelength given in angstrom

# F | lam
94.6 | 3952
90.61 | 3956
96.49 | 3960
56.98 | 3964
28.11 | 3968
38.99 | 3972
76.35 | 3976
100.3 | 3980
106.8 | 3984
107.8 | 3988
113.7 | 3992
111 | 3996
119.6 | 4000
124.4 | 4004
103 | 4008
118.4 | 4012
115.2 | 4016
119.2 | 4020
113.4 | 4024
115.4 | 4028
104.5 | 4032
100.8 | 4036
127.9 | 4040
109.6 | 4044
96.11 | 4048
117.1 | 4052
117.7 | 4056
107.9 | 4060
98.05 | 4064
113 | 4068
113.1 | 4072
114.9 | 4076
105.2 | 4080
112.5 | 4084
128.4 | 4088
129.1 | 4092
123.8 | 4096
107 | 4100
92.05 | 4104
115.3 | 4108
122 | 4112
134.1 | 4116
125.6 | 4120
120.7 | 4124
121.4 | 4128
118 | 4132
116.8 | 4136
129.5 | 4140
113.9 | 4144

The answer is 108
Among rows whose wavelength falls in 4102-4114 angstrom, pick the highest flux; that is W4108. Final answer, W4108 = 122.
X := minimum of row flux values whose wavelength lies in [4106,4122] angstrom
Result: 115.3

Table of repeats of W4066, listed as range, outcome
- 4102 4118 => 116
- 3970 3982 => 71.9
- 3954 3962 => 93.5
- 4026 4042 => 112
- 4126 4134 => 120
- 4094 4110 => 110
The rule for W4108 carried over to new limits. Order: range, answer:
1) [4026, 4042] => 127.9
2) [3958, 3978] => 96.49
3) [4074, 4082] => 114.9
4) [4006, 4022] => 119.2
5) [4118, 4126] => 125.6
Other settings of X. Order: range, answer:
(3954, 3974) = 28.11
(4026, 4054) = 96.11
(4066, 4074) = 113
